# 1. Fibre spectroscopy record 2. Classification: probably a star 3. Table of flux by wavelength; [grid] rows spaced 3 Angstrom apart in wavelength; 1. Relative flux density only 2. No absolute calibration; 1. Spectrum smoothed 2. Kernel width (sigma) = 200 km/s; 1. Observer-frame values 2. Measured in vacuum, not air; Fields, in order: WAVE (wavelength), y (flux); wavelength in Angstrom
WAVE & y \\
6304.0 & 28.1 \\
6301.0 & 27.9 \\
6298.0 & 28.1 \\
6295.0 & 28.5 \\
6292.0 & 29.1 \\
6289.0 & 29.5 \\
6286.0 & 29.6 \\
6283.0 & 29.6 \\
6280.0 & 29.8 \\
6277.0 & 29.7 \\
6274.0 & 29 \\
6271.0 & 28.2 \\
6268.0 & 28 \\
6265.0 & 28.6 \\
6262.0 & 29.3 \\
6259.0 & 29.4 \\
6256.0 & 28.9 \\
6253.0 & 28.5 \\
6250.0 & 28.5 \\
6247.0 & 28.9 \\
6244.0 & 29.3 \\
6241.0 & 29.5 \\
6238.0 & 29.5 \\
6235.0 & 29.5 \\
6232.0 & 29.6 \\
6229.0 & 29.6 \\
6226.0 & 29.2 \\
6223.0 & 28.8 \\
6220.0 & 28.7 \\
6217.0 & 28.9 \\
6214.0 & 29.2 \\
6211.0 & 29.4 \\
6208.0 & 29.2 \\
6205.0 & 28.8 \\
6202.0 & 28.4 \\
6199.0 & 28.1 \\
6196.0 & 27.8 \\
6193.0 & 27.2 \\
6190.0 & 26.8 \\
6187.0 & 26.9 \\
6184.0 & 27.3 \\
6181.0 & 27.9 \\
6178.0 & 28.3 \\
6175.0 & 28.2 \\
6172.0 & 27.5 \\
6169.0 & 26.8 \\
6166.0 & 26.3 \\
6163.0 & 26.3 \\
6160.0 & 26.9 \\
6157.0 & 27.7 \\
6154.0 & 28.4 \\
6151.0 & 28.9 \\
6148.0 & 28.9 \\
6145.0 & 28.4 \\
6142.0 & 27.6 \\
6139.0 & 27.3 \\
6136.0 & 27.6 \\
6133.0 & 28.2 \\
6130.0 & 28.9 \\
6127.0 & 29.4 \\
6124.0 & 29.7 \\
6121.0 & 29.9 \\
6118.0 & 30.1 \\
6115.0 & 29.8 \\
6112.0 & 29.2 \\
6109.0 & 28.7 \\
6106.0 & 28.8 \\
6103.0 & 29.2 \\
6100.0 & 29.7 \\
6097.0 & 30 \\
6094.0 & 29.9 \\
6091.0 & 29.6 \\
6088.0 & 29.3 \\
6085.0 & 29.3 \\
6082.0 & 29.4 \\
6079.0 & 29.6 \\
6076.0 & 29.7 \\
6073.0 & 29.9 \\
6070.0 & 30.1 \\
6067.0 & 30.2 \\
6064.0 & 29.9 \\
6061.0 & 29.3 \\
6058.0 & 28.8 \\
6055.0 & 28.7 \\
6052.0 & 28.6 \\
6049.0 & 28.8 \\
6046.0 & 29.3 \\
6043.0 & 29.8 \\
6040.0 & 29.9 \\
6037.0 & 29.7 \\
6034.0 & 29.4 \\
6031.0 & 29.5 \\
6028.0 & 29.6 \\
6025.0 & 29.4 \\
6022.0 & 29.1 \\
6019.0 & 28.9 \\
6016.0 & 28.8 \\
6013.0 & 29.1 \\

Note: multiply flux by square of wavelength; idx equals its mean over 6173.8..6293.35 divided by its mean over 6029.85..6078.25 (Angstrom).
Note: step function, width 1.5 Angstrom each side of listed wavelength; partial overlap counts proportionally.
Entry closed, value 1.03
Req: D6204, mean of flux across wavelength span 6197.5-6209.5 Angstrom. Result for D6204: 28.6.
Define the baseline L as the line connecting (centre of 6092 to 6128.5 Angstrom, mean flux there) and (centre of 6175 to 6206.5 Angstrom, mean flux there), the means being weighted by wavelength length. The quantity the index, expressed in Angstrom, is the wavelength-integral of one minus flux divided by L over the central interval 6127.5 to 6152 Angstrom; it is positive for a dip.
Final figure 0.5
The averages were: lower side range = 29.5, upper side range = 27.8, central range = 28.3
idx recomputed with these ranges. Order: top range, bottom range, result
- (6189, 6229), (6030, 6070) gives 1.02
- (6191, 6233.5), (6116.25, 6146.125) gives 1.03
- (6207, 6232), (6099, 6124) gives 1.03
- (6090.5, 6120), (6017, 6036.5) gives 1.03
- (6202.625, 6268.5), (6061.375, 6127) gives 1.03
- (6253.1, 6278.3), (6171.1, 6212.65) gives 1.06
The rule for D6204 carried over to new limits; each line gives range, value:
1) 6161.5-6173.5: 26.7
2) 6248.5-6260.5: 28.8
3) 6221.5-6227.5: 29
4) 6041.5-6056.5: 29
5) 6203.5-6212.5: 29.1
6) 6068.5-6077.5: 29.9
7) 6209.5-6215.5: 29.3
